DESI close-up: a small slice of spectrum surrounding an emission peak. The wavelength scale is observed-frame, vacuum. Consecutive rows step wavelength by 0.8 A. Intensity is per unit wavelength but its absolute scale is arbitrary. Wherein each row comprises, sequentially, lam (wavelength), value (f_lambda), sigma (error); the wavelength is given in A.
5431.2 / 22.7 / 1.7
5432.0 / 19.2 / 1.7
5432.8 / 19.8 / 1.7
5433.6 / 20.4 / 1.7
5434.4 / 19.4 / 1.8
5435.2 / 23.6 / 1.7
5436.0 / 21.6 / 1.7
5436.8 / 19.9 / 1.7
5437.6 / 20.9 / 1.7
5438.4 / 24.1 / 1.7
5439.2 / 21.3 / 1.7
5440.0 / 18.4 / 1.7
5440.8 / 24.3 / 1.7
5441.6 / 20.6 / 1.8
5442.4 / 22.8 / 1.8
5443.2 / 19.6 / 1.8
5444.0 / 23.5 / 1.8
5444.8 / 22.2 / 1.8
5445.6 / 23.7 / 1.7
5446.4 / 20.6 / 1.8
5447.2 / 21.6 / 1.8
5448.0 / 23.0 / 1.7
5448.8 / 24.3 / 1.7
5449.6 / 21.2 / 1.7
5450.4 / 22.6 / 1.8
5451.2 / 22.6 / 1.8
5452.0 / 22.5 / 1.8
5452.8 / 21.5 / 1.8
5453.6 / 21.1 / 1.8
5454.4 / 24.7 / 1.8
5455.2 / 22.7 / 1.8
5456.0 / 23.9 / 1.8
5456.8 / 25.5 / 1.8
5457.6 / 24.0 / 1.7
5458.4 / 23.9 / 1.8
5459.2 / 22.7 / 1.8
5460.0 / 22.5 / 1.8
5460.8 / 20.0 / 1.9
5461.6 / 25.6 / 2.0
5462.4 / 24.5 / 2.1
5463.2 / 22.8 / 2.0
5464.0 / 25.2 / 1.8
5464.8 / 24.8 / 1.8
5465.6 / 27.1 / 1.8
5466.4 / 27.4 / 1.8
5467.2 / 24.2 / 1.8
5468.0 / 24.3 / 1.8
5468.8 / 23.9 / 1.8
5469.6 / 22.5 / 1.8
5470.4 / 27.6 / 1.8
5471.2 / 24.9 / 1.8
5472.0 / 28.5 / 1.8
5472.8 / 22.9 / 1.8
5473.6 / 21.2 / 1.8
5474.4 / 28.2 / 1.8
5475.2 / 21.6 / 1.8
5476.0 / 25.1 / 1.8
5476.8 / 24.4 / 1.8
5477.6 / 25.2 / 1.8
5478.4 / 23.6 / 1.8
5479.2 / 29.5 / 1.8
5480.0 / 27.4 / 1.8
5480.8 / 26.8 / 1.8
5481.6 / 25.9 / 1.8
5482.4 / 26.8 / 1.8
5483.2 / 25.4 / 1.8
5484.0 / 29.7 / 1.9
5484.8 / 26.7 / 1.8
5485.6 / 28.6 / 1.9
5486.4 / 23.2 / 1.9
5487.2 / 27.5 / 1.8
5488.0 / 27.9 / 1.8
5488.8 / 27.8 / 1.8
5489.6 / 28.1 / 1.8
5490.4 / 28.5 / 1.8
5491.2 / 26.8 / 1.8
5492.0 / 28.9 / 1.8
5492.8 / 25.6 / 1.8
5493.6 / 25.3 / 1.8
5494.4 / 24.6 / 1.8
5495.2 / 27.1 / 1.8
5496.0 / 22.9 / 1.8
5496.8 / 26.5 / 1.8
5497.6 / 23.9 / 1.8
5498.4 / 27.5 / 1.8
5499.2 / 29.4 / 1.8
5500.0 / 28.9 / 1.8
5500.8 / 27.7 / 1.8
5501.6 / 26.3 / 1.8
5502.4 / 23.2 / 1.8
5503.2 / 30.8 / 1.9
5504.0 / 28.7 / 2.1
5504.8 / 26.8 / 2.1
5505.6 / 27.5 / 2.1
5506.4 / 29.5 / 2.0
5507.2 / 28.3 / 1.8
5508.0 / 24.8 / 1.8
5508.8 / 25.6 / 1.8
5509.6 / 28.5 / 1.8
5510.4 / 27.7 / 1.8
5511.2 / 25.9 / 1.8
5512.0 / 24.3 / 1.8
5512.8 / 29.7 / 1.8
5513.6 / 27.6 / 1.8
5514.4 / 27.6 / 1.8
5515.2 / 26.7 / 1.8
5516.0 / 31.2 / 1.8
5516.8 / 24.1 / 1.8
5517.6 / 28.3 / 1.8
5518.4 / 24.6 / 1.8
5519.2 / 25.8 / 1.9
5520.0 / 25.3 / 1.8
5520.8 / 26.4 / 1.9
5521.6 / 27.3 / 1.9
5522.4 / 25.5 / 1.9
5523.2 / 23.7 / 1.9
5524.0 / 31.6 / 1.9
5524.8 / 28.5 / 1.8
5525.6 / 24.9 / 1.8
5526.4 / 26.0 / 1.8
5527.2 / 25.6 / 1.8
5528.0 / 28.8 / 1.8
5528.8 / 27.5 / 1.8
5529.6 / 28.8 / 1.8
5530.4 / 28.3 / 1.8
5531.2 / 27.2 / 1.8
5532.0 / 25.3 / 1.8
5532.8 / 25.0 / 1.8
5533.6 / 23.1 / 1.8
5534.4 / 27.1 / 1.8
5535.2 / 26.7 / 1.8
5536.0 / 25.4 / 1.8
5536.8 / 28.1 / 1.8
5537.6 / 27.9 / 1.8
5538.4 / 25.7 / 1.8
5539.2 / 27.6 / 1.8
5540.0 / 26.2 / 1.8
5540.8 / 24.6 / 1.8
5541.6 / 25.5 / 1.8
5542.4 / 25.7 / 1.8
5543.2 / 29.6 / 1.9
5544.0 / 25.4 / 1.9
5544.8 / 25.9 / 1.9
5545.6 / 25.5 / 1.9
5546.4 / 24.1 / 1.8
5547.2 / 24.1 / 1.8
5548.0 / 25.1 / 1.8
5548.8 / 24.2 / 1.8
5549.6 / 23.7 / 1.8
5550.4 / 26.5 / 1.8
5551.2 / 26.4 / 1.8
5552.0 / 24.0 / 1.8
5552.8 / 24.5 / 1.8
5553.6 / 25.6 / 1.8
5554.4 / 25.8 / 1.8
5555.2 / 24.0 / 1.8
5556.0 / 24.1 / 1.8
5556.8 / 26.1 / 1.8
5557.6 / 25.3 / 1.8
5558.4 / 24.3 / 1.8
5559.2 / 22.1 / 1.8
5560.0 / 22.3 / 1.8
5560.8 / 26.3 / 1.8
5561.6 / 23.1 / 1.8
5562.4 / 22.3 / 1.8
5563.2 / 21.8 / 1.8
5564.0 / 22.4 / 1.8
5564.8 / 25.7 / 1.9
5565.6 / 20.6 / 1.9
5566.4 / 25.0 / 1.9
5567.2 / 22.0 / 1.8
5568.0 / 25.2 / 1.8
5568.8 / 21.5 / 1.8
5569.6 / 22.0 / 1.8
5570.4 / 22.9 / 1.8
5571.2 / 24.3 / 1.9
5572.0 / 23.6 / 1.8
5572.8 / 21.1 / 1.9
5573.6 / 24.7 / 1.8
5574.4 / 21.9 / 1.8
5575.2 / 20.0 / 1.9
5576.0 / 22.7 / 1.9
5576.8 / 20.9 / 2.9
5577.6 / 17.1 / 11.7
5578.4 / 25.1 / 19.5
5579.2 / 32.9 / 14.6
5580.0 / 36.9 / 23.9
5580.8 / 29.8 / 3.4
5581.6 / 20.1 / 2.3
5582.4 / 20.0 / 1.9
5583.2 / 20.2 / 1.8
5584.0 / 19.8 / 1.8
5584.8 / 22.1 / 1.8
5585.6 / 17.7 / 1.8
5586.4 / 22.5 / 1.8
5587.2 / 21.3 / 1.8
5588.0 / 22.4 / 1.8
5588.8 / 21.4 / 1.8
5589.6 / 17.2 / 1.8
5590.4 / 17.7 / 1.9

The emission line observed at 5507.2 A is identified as C III] 1909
